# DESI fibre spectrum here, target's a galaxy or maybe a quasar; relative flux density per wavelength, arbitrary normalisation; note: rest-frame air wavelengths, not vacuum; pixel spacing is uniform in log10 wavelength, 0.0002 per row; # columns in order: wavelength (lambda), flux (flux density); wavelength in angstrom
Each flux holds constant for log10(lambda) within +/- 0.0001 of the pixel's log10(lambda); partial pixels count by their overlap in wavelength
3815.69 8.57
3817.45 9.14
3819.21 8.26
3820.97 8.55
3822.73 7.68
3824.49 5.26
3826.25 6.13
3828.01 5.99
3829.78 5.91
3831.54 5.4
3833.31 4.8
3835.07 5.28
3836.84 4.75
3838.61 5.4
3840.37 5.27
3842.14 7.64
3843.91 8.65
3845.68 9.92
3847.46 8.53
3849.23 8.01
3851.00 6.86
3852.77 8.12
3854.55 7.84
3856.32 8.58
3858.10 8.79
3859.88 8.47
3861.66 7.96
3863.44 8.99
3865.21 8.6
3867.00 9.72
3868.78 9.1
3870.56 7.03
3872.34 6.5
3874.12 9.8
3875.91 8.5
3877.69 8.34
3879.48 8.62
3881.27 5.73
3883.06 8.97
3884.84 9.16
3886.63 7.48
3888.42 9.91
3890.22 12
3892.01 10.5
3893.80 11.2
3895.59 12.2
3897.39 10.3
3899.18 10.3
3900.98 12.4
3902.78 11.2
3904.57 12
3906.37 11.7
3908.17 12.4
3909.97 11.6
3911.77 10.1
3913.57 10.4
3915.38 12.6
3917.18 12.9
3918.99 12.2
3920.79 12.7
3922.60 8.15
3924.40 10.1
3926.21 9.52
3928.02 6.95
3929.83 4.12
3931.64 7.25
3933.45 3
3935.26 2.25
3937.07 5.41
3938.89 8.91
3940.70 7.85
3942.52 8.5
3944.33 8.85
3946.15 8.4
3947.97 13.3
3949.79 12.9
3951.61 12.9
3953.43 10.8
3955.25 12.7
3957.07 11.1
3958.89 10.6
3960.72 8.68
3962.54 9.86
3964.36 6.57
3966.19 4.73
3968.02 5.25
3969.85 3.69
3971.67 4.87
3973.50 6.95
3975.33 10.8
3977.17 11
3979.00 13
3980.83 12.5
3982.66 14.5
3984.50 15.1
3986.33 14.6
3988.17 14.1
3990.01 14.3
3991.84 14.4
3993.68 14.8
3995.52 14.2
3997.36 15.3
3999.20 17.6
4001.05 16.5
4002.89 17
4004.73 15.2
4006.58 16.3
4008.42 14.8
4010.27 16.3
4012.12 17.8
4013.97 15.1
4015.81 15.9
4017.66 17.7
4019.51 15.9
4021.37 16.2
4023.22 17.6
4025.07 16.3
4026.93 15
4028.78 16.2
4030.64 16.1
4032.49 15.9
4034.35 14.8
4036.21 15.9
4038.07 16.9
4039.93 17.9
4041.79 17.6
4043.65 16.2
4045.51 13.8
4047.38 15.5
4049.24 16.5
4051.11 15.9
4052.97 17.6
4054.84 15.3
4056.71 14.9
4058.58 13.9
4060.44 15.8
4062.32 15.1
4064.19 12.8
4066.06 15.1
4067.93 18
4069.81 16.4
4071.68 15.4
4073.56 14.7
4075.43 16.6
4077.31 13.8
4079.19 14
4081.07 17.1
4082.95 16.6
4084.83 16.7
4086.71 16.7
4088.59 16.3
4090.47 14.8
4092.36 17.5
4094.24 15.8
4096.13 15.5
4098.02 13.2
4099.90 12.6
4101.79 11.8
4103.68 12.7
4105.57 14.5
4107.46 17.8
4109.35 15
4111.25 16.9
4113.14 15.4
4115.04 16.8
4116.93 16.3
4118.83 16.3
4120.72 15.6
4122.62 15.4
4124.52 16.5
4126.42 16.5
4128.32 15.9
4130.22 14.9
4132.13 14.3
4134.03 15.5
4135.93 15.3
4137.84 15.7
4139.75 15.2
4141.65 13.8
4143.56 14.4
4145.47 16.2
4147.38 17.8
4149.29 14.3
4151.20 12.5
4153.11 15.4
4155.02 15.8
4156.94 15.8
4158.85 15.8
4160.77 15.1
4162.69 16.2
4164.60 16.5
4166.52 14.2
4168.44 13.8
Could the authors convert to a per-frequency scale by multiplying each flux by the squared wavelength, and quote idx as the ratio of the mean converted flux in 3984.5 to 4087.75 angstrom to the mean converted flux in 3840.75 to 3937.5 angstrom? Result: 1.87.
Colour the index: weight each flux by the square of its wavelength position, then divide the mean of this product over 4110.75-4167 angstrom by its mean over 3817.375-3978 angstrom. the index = 2.0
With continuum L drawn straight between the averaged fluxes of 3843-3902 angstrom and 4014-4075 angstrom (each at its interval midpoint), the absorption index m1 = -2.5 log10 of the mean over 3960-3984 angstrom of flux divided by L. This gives 0.43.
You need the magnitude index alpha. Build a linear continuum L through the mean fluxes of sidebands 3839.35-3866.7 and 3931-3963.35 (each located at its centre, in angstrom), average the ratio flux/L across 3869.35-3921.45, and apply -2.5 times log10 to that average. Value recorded -0.19 mag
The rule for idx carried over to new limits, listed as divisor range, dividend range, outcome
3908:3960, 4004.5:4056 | 1.77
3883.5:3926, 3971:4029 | 1.40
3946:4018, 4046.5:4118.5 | 1.29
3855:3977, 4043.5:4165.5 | 1.85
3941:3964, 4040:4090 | 1.58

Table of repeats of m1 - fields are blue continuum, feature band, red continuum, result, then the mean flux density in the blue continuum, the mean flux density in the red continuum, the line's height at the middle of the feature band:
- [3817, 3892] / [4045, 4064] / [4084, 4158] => -0.14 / 7.78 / 15.4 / 13.5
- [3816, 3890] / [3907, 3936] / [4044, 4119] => 0.08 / 7.7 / 15.4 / 10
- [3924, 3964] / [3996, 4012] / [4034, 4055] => -0.22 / 8.77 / 16.2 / 13.2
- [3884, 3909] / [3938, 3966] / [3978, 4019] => 0.31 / 10.9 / 15.3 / 13.3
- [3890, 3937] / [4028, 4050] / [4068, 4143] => -0.19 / 9.89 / 15.5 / 13.5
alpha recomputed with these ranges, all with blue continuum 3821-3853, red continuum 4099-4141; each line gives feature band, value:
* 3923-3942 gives 0.40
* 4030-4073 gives -0.19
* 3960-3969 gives 0.45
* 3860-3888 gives -0.07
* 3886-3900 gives -0.25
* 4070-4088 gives -0.13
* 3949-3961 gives -0.12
